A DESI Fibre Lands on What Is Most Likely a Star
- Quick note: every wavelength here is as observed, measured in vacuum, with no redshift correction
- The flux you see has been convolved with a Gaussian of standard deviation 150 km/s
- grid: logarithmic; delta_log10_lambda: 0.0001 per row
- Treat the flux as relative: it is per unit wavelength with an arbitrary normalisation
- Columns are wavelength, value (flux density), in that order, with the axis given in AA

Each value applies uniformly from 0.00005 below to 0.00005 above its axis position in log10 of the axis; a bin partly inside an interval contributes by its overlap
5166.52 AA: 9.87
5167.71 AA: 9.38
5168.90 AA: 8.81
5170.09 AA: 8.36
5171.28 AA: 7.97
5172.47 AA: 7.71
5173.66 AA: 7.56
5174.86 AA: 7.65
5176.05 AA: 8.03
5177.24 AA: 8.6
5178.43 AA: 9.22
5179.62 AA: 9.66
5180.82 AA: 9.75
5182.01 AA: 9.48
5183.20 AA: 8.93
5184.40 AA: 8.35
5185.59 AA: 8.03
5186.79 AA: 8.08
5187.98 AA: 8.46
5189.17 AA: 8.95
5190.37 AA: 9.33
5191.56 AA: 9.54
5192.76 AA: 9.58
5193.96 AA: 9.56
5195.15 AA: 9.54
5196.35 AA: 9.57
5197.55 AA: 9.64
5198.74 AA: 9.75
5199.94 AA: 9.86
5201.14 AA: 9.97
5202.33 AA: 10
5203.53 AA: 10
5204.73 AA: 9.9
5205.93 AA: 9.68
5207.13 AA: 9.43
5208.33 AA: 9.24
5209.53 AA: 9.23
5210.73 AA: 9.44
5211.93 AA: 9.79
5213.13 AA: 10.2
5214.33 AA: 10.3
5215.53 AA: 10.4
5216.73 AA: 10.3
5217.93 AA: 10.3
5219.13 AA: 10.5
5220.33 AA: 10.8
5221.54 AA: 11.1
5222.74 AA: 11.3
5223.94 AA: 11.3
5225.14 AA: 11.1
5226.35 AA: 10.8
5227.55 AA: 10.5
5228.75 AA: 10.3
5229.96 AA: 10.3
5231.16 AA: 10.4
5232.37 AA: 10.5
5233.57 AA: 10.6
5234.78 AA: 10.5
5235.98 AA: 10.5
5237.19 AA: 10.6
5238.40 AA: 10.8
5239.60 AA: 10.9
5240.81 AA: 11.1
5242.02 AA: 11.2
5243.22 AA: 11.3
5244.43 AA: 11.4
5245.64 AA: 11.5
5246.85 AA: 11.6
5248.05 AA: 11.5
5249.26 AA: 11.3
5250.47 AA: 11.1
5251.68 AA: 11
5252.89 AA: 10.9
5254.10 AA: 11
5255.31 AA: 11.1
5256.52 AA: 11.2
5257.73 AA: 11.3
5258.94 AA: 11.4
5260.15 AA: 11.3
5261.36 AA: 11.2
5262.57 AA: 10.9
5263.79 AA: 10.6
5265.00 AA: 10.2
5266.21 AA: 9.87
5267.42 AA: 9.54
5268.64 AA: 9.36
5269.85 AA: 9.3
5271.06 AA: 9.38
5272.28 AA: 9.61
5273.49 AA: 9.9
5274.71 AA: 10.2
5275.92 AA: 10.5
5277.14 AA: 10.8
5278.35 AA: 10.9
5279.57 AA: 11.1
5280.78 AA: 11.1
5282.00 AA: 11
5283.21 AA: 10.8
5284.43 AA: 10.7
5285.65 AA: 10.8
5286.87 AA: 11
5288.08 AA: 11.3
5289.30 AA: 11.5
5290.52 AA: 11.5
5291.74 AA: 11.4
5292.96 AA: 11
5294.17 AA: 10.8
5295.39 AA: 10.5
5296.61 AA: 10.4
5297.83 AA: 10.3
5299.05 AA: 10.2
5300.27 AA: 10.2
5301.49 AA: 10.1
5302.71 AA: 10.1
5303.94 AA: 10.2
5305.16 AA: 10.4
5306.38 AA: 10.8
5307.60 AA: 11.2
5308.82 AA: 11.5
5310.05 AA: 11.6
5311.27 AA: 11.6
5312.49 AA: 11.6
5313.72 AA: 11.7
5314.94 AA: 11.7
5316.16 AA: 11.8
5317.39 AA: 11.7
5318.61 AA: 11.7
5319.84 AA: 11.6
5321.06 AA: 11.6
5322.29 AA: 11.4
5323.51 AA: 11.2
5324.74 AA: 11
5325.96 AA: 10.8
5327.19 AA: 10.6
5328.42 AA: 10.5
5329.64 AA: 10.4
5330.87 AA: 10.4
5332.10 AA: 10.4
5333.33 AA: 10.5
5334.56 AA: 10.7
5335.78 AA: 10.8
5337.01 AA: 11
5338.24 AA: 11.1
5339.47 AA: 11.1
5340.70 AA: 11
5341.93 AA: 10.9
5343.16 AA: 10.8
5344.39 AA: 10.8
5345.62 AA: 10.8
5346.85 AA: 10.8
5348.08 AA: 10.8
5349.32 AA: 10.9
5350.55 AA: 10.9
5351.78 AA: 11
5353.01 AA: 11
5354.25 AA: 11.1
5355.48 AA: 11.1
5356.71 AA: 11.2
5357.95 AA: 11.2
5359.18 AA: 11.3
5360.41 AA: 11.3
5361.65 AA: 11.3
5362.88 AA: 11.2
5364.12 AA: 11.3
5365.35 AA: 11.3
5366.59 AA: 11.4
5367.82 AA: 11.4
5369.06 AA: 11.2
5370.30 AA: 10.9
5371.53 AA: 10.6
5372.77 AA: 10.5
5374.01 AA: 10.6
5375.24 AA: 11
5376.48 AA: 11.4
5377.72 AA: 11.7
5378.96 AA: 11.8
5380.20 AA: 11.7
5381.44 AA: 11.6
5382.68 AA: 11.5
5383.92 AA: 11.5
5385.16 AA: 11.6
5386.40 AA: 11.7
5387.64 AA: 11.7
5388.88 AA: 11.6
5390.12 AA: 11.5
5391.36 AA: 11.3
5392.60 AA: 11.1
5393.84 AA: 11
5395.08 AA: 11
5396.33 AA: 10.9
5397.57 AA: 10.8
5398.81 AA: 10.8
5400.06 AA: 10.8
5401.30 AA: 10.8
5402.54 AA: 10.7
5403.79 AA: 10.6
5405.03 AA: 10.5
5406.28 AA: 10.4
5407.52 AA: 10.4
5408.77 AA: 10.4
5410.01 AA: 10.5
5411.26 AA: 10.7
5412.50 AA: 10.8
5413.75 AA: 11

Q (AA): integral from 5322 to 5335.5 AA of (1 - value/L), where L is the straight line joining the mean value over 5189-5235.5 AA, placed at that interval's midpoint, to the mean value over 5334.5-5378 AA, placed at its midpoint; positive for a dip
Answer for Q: 0.2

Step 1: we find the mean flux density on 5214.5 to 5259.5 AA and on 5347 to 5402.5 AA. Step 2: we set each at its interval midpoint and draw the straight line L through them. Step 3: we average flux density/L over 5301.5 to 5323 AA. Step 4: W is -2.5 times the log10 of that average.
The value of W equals -0.02 mag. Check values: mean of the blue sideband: 10.9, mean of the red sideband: 11.2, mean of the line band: 11.3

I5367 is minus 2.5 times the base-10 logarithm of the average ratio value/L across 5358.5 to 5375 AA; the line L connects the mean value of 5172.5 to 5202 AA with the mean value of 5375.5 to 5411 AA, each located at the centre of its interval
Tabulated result -0.026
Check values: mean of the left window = 9.03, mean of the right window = 11.1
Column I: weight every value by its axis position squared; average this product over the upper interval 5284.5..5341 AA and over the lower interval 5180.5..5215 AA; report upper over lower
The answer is 1.2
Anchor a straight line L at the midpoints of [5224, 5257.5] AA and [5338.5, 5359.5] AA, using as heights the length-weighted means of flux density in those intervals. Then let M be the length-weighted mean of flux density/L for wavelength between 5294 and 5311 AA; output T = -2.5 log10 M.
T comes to 0.04 mag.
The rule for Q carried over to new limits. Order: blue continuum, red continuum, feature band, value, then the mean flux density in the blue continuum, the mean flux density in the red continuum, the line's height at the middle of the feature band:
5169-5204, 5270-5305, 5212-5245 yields -3.54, 9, 10.6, 9.66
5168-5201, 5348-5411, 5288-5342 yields -3.14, 8.91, 11.1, 10.4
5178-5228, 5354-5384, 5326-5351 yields 0.49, 9.78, 11.2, 11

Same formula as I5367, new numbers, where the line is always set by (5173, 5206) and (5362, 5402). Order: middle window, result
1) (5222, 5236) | -0.12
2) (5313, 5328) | -0.08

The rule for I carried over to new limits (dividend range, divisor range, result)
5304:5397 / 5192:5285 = 1.11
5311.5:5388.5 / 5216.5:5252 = 1.07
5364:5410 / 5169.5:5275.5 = 1.17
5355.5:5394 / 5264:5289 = 1.13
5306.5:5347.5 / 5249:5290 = 1.06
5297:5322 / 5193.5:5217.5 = 1.18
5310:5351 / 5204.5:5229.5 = 1.12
